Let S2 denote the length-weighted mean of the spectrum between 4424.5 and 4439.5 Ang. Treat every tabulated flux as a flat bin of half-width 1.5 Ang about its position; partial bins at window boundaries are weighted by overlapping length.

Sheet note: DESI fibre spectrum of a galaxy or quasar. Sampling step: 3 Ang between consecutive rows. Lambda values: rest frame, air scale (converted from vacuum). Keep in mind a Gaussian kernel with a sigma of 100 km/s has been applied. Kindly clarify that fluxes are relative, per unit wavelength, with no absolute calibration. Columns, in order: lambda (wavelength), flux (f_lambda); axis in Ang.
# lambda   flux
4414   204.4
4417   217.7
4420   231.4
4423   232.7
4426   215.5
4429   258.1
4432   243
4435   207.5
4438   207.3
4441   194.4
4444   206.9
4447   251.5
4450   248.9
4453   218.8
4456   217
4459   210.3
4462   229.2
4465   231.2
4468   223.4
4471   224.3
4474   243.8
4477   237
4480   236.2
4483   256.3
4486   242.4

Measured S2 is 226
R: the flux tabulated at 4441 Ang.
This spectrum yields 194.4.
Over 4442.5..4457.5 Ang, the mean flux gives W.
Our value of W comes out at 229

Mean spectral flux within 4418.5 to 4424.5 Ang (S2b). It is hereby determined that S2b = 232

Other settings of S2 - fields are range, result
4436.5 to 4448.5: 215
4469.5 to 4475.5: 234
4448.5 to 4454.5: 234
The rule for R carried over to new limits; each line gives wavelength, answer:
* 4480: 236.2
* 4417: 217.7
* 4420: 231.4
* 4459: 210.3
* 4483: 256.3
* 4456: 217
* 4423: 232.7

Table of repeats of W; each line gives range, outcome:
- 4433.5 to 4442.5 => 203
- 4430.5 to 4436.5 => 225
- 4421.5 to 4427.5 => 224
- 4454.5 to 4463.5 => 219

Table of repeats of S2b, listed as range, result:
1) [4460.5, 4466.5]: 230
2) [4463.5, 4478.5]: 232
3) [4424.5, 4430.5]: 237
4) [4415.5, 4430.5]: 231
